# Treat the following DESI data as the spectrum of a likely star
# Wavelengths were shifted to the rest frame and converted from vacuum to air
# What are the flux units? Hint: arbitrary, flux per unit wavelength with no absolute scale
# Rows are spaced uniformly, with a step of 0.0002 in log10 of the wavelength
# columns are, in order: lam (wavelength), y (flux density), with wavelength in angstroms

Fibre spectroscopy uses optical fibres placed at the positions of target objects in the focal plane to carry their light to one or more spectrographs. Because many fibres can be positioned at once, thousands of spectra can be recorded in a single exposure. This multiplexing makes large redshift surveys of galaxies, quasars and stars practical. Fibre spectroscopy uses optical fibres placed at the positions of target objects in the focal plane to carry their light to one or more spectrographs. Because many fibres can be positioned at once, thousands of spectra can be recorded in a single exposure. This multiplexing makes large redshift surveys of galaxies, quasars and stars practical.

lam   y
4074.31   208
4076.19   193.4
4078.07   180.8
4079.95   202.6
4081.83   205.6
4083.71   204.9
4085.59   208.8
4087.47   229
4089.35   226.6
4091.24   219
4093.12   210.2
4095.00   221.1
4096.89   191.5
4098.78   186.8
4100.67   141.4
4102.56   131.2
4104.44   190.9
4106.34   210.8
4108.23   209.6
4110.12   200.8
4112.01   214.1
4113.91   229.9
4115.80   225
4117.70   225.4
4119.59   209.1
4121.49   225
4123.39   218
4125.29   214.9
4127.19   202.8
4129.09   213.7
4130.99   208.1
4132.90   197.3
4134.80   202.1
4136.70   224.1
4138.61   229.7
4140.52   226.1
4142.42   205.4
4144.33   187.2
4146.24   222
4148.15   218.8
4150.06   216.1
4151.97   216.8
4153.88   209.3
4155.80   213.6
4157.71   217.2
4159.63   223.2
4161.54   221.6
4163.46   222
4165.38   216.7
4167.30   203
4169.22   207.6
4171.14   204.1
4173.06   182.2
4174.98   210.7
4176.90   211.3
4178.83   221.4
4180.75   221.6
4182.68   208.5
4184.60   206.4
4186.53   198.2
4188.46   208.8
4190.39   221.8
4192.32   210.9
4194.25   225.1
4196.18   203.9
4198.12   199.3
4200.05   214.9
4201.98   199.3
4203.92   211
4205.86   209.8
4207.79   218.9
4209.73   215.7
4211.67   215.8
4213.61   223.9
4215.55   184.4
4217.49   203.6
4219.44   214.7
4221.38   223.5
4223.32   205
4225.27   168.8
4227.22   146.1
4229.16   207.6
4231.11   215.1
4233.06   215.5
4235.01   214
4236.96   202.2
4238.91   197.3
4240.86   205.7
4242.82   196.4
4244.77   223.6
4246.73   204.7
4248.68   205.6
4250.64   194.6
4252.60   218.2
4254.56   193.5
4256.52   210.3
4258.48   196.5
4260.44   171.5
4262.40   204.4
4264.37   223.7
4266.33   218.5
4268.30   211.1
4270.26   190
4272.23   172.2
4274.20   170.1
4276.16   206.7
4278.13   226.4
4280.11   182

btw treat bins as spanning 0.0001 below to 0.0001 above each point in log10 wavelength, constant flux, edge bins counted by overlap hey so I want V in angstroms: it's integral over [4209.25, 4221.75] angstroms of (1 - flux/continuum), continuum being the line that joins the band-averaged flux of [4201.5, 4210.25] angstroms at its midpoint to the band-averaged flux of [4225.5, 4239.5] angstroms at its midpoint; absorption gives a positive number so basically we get -0.3 angstroms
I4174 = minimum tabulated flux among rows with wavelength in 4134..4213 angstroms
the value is 182.2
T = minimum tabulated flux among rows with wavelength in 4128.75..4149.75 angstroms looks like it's 187.2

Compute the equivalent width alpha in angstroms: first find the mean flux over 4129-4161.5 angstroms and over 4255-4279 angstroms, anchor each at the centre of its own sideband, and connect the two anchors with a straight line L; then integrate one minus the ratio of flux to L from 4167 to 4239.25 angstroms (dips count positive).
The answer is 0.2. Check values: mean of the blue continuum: 214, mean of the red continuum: 200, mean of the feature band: 207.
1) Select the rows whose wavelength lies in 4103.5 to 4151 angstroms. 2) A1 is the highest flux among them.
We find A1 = 229.9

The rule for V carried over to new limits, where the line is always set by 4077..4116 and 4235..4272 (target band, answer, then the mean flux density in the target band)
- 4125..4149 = -1.1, 212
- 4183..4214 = -1.3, 211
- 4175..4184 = -0.5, 215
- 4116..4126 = -0.9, 219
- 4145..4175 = -1.5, 213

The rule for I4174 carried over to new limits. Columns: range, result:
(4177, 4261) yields 146.1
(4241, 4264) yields 171.5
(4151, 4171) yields 203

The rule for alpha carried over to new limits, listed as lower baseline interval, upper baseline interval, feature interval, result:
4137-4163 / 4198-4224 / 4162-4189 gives 0.6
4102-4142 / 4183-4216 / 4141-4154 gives -0.1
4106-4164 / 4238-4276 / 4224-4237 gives 0.5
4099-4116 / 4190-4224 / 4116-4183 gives -4.2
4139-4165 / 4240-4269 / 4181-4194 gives 0.1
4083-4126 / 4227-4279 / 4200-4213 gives -0.6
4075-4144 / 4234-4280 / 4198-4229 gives 0.0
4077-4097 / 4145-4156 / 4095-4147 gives 1.8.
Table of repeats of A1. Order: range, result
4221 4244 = 223.5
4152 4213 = 225.1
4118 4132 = 225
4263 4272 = 223.7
